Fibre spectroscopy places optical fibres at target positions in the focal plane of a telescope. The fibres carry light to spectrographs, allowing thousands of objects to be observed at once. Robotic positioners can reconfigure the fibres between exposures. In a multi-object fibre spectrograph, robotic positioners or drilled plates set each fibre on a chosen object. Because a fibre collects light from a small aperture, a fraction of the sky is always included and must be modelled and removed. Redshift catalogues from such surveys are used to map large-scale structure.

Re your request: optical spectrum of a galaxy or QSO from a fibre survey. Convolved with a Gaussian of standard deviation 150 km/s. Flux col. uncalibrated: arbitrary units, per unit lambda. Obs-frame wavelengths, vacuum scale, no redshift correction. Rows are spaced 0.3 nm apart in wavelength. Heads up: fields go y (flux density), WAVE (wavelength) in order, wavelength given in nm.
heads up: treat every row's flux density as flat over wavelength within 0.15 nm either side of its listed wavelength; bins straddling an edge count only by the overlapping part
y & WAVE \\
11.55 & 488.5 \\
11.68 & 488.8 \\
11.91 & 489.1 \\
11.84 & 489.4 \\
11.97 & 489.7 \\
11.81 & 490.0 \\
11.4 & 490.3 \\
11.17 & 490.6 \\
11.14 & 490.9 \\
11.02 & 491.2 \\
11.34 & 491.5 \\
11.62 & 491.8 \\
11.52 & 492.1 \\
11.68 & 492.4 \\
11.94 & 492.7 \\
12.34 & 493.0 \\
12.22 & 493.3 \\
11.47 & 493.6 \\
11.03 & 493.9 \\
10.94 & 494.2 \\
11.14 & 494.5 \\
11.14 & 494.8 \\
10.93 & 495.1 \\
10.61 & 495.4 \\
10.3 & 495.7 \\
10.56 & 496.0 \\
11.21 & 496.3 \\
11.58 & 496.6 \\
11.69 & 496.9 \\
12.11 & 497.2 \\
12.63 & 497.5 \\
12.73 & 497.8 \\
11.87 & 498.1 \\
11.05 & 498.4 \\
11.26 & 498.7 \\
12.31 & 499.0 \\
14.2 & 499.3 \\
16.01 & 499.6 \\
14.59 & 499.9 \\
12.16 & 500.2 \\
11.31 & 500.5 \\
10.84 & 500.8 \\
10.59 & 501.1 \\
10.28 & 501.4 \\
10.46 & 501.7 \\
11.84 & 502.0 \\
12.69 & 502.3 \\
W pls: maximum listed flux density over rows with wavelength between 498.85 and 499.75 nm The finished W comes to 16.01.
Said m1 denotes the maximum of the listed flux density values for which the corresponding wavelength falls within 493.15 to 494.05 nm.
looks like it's 12.22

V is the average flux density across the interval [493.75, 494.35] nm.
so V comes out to 11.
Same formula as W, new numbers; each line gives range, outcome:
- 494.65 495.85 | 11.14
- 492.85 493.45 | 12.34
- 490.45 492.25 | 11.62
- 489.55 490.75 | 11.97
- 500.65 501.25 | 10.84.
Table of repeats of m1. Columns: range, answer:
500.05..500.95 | 12.16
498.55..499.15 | 12.31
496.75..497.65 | 12.63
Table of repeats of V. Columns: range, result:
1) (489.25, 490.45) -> 11.8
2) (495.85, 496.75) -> 11.1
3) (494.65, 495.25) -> 11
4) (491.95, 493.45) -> 11.9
